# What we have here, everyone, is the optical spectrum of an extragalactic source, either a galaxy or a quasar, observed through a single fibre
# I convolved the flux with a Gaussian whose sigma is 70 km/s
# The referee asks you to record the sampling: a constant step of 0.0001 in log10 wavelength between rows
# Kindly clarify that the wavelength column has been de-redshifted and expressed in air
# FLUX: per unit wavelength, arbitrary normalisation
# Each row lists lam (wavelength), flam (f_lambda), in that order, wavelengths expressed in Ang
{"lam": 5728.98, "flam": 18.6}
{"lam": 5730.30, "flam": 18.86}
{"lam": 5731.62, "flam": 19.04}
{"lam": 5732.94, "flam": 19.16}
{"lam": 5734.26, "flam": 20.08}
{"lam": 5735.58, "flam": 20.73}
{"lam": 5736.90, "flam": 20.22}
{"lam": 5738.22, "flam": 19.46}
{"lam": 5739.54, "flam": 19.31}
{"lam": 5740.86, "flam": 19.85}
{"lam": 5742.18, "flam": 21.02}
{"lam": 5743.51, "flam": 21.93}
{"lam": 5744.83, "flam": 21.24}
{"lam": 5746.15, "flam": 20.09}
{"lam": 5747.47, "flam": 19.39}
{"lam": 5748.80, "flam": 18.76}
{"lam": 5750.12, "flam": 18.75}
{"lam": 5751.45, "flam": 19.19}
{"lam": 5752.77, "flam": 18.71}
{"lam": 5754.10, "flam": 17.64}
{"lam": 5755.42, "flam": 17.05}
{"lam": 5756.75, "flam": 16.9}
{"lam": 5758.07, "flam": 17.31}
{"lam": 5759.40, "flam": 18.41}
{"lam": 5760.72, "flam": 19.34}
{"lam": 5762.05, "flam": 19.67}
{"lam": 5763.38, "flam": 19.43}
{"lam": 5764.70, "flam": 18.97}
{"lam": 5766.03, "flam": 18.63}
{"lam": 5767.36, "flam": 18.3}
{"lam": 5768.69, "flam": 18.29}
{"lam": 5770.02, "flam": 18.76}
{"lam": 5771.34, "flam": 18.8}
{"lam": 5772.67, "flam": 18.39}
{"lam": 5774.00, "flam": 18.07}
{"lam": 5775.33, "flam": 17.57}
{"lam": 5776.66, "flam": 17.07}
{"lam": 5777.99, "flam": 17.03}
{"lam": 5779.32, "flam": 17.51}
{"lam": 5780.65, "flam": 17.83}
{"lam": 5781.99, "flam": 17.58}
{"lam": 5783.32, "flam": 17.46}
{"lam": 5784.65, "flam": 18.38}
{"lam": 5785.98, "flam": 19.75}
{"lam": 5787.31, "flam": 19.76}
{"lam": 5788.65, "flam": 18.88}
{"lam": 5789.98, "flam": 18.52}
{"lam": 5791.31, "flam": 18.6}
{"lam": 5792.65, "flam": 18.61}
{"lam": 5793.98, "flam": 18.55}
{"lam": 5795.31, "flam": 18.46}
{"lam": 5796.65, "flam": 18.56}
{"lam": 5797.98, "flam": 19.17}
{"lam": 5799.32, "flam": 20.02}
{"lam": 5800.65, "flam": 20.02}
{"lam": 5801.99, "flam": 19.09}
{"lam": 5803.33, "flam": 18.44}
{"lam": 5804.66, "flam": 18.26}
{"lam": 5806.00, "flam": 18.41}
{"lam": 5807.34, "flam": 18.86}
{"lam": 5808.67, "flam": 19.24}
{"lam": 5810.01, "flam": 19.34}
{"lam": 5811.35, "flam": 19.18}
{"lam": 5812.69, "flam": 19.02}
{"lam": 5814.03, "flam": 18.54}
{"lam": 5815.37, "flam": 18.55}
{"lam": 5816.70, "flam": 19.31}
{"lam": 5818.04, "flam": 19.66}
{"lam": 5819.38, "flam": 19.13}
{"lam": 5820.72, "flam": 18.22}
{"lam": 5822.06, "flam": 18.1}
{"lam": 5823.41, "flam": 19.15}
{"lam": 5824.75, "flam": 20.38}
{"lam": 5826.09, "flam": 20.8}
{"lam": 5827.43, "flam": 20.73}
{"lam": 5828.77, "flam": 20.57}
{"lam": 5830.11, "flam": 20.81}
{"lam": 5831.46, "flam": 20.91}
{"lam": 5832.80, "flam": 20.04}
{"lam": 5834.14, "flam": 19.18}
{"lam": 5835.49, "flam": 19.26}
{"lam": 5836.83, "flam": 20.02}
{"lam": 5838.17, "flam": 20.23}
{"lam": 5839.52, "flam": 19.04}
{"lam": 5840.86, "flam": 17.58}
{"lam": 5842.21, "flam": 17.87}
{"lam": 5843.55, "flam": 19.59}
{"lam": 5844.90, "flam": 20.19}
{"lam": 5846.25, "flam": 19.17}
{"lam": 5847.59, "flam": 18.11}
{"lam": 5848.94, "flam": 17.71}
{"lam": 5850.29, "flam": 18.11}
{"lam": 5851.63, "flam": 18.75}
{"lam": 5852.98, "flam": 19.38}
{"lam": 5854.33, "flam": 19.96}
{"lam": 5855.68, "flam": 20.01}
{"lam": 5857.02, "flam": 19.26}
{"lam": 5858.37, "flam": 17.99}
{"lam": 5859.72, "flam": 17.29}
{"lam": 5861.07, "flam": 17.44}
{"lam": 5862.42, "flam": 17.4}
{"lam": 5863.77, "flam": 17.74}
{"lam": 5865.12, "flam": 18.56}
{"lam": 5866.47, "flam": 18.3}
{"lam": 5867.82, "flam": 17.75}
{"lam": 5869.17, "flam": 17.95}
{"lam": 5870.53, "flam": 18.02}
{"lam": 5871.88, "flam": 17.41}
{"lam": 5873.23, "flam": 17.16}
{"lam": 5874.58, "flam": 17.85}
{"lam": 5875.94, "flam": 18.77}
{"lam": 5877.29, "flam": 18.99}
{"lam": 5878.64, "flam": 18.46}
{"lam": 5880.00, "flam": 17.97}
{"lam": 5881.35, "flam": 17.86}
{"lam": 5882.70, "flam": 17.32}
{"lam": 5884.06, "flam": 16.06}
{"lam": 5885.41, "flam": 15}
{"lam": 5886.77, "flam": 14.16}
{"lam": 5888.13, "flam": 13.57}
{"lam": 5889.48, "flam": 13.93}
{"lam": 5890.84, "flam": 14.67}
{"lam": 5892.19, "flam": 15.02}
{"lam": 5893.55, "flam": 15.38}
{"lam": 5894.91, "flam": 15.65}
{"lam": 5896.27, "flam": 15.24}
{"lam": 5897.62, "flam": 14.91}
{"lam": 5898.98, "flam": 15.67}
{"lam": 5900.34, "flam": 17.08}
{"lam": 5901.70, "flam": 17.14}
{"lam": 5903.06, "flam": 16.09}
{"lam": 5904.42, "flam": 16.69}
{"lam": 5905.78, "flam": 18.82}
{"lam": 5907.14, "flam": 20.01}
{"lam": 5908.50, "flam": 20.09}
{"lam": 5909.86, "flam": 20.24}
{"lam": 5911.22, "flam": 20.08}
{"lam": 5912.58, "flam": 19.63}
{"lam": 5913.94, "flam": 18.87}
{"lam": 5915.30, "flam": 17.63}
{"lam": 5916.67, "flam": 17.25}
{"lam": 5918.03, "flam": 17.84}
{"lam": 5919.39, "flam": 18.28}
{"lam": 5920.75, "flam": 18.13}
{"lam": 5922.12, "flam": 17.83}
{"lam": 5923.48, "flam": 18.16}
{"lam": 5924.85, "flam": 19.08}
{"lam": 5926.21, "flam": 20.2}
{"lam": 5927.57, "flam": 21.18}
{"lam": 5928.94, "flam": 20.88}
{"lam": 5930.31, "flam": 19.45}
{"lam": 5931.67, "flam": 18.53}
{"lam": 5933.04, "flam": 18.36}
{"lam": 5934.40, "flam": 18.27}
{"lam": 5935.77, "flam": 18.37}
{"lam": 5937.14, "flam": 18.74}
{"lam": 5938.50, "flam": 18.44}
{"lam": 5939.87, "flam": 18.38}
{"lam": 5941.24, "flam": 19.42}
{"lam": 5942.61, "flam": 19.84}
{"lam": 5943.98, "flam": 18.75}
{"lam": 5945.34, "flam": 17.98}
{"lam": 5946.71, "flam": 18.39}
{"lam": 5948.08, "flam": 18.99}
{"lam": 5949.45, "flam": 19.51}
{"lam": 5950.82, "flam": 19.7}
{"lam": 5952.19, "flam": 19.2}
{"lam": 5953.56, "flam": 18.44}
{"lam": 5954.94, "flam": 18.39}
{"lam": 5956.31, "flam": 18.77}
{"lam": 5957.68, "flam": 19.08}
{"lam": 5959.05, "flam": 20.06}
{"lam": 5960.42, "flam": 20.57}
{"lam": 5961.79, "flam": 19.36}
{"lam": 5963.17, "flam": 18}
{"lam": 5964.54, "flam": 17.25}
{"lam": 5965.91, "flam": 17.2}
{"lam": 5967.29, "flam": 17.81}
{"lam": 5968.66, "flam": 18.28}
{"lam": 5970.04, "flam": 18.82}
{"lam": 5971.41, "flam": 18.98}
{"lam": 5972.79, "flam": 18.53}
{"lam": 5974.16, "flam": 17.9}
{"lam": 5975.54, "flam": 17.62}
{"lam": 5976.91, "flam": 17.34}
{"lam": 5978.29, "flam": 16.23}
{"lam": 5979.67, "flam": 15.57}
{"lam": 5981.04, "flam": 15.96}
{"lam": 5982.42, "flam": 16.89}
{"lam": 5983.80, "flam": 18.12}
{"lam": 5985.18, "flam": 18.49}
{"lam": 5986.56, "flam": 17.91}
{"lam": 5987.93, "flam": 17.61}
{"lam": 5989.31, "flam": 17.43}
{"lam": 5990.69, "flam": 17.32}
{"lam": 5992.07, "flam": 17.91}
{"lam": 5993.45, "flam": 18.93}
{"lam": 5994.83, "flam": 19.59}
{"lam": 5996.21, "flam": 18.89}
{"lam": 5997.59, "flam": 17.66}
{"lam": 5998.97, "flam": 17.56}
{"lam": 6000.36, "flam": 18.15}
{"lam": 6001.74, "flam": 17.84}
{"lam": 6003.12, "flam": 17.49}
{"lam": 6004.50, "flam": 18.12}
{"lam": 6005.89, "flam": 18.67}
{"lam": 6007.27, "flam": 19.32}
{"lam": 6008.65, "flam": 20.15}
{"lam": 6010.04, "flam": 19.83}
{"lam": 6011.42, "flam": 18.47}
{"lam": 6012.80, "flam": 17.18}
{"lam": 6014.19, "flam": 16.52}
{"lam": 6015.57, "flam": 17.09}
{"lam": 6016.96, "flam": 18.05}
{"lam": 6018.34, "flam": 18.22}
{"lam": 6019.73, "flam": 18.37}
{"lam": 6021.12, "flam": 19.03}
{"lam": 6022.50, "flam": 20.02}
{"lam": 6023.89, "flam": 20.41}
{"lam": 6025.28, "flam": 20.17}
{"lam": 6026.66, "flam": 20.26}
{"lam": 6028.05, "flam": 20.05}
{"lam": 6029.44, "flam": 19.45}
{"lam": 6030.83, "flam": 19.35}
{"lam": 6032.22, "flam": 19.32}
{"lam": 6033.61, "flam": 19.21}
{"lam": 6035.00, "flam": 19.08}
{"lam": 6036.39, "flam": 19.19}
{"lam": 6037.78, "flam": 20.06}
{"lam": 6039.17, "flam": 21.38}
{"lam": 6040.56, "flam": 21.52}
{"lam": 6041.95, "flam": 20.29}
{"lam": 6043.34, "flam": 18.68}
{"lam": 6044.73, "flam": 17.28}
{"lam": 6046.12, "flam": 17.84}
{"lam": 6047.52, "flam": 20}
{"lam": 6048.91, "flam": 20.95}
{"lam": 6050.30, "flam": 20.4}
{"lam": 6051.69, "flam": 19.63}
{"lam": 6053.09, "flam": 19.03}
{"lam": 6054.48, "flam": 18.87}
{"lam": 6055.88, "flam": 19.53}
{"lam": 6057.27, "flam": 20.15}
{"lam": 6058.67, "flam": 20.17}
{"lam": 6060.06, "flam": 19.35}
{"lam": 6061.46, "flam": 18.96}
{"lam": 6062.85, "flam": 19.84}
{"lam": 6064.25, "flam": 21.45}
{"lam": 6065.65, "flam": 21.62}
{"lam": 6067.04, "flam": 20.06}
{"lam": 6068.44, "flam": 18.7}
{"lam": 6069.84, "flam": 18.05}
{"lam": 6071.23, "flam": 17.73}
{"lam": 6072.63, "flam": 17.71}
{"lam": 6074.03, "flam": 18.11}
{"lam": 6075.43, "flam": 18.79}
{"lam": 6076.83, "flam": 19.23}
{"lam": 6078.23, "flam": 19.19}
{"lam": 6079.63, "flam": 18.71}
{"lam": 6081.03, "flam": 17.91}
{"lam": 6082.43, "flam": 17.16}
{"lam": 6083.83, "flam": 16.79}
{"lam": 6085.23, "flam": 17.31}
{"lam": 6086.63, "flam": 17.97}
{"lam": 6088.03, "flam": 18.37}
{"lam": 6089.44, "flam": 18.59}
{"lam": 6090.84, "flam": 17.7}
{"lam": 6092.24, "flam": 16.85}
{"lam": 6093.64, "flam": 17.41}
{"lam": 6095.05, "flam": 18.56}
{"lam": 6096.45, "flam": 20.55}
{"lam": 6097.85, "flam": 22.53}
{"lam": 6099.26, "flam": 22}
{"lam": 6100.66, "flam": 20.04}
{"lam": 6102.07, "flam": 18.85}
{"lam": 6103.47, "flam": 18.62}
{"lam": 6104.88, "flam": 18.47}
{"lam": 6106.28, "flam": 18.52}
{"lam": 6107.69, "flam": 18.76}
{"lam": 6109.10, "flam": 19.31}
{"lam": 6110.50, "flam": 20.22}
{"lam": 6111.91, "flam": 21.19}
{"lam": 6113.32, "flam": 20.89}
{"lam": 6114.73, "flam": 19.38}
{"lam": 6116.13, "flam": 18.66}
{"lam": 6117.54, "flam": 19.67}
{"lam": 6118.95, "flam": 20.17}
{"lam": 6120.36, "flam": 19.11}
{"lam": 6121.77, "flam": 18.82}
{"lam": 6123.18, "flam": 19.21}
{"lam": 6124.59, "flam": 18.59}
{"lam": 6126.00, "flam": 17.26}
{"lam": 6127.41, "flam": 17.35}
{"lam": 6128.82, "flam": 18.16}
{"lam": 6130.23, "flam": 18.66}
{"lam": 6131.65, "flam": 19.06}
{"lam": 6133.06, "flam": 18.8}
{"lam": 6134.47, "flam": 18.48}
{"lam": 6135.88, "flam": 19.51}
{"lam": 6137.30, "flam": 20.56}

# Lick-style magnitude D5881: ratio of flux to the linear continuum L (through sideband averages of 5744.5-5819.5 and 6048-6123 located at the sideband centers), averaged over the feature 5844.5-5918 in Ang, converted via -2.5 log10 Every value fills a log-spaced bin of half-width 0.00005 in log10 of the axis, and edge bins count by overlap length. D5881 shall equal 0.07 mag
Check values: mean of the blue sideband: 18.7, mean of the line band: 17.6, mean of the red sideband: 19.2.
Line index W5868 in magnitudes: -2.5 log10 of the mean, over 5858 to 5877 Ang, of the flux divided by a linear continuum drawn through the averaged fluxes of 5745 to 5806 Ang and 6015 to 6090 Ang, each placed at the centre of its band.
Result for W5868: 0.05 mag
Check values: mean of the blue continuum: 18.6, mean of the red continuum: 19.2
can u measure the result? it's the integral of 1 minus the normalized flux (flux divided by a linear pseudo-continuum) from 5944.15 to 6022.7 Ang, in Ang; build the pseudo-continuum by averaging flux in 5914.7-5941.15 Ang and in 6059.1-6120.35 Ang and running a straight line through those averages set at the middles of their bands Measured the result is 2.4 Ang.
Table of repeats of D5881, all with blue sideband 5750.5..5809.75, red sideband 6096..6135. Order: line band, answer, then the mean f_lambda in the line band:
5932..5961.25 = 0.00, 18.9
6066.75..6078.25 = 0.04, 18.5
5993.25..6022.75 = 0.04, 18.4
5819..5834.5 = -0.07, 19.9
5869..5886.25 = 0.07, 17.6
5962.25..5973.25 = 0.05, 18.1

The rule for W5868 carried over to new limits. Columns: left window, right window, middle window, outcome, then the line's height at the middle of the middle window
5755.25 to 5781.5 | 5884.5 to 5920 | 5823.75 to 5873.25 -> -0.09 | 17.4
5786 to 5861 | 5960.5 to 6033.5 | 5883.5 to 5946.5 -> 0.06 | 18.7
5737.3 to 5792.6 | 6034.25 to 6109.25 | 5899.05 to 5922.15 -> 0.04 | 18.9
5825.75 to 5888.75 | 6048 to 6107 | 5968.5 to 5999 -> 0.06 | 18.8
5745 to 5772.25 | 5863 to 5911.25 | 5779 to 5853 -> -0.07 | 18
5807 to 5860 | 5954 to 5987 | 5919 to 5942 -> -0.03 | 18.4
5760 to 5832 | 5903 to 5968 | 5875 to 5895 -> 0.16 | 18.9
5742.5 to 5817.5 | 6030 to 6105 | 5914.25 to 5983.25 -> 0.03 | 19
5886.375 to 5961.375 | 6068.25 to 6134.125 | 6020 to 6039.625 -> -0.07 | 18.5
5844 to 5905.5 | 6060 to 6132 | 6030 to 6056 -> -0.06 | 18.6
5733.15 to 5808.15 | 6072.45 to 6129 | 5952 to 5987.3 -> 0.05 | 18.9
